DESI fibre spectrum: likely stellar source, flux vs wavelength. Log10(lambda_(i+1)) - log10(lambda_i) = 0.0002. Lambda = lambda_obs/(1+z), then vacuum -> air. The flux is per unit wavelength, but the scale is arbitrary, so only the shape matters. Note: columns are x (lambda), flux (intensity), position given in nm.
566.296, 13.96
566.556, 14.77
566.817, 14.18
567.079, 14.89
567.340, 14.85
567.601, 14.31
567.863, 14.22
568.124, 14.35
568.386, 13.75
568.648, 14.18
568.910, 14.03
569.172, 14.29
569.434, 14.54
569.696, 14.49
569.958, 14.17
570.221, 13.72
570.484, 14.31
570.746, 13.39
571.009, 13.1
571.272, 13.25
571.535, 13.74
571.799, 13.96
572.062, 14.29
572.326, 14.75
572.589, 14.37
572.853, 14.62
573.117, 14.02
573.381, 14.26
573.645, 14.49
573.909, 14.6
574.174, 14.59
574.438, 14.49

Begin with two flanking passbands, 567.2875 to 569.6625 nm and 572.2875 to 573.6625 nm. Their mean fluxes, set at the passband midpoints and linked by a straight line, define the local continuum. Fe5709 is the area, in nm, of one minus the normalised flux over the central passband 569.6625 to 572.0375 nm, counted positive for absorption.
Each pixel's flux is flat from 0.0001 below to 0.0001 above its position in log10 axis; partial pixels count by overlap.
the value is 0.091 nm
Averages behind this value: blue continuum 14.3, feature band 13.8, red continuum 14.4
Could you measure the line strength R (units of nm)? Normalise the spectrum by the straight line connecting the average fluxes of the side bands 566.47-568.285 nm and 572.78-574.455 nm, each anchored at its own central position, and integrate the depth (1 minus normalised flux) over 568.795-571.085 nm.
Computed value 0.07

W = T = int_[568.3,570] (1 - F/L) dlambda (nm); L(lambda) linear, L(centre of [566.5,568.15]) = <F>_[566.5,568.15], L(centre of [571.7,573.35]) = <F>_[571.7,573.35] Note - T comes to 0.03 nm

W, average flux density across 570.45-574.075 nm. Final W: 14.1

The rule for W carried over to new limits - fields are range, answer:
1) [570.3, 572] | 13.7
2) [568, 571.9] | 13.9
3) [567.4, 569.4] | 14.2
